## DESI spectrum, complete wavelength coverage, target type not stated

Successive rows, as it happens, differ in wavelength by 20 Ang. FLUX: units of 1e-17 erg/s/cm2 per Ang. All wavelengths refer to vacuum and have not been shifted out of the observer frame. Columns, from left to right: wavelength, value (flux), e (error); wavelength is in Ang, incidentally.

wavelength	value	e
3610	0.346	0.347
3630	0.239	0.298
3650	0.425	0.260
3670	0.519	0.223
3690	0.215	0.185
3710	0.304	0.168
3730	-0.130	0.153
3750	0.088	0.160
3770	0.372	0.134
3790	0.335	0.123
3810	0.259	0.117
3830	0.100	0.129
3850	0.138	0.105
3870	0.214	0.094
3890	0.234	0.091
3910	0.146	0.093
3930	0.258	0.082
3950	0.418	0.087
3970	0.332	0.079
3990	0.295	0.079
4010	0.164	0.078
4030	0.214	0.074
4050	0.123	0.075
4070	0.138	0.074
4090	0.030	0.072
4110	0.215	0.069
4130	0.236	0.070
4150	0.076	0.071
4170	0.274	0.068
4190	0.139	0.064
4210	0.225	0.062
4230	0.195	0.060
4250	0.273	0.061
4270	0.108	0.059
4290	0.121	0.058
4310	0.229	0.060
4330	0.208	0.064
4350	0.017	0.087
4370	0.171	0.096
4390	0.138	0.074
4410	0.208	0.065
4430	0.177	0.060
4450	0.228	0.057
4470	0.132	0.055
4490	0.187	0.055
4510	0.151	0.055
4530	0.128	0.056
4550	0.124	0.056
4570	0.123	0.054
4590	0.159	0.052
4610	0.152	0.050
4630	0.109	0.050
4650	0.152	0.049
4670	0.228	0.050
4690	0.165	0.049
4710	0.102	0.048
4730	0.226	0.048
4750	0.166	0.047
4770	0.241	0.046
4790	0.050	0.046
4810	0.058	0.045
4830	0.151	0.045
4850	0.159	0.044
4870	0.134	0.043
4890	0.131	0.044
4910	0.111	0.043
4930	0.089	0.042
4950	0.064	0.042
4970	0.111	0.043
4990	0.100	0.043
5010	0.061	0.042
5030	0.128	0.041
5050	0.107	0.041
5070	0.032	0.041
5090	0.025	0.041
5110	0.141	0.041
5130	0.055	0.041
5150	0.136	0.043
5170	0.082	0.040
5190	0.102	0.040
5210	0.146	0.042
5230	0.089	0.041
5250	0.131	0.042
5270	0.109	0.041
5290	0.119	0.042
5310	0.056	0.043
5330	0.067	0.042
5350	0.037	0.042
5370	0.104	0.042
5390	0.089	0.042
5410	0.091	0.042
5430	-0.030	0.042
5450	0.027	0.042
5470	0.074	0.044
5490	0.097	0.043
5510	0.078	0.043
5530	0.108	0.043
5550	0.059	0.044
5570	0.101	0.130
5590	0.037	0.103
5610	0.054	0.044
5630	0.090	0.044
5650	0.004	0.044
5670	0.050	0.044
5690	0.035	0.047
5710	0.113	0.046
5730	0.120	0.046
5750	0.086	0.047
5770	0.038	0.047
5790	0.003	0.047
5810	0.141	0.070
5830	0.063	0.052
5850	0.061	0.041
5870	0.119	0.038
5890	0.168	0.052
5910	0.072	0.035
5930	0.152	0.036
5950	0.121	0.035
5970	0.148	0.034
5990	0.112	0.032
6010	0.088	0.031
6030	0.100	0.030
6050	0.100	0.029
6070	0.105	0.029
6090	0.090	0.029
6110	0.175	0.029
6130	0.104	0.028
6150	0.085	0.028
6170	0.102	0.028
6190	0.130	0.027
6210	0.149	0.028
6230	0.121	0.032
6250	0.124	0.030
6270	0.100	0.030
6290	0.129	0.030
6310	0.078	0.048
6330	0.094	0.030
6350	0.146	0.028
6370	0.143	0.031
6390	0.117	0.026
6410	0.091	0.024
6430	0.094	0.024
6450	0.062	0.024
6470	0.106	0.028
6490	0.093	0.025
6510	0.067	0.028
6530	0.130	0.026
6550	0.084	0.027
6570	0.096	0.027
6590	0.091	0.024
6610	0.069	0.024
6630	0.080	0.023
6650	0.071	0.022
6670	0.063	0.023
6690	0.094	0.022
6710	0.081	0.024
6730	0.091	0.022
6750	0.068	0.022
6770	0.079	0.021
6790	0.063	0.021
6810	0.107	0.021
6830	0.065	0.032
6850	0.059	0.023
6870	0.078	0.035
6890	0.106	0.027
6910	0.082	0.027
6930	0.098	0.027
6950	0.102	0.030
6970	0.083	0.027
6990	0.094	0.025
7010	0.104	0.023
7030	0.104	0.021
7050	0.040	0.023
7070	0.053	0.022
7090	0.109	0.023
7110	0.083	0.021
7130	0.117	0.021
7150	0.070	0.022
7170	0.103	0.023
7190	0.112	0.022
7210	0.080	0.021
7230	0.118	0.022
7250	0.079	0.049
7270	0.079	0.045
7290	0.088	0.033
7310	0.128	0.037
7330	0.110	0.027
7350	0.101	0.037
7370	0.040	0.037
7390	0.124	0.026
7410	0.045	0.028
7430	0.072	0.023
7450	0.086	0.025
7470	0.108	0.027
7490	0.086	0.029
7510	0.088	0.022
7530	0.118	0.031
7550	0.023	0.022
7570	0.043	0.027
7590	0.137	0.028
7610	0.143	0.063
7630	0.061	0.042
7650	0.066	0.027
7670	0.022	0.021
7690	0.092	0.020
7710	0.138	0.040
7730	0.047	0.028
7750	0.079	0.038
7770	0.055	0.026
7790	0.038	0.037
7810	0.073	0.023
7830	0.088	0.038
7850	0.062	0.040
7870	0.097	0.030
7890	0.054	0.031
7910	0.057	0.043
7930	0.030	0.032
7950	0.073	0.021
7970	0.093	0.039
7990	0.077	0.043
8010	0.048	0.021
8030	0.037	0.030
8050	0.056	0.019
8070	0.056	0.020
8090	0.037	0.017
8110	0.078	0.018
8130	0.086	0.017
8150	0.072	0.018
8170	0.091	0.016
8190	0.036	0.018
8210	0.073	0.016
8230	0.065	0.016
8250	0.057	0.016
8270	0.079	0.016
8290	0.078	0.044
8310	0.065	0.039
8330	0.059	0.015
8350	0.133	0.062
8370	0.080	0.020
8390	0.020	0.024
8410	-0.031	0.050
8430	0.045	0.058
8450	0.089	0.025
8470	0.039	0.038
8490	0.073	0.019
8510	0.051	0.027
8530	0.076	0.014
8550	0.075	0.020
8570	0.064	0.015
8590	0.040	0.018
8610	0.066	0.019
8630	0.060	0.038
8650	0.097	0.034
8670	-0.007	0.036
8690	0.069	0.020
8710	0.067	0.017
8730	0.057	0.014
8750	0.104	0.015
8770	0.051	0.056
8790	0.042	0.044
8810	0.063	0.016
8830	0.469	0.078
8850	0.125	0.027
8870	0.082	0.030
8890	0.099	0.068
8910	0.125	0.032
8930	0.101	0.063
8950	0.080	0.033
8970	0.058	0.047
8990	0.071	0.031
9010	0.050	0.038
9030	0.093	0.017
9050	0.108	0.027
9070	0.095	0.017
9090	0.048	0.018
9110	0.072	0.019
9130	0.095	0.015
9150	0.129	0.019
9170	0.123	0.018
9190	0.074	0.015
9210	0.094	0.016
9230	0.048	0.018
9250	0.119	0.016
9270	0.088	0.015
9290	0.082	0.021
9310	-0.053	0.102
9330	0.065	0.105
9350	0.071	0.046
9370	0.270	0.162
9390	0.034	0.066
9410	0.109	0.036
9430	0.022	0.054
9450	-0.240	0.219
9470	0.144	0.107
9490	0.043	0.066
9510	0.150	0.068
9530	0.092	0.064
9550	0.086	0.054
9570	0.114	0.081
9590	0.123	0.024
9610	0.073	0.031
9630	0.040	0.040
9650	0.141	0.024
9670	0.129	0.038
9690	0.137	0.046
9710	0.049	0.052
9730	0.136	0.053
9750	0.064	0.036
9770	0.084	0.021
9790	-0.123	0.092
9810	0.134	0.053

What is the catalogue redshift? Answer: 1.369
